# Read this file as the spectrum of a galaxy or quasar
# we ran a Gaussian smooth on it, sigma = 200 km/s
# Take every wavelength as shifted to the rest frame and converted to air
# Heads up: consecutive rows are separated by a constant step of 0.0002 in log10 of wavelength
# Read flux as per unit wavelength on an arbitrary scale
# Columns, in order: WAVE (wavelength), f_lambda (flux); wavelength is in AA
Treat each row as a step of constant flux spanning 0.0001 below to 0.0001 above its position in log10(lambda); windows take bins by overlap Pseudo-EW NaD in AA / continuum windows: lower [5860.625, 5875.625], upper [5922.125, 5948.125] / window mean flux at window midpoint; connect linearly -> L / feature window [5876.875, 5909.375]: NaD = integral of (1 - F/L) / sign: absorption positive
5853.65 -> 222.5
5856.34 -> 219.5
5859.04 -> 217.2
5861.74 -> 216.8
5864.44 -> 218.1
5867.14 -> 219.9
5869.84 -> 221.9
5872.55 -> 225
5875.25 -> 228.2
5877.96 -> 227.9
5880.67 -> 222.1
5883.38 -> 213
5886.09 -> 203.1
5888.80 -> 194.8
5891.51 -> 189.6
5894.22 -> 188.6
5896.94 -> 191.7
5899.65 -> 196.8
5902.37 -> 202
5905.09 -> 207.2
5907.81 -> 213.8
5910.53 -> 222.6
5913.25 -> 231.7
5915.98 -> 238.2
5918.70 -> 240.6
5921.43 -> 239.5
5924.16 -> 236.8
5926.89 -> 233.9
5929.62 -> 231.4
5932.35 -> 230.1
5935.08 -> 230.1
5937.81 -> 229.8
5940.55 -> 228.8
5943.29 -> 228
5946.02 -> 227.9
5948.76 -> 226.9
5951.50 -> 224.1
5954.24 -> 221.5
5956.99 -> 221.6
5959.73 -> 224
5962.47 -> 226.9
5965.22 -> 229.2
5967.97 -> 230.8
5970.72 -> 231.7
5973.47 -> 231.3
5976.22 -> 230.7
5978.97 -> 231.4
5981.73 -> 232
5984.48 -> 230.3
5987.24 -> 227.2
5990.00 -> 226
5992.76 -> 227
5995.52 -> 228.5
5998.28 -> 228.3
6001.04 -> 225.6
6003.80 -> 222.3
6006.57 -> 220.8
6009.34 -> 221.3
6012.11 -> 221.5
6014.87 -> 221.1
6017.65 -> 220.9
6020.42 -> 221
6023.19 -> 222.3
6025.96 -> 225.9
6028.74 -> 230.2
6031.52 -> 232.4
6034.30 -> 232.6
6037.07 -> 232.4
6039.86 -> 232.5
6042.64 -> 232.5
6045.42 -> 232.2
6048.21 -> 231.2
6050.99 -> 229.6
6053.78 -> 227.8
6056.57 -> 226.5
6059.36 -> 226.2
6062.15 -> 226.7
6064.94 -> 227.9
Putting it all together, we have 3.0 AA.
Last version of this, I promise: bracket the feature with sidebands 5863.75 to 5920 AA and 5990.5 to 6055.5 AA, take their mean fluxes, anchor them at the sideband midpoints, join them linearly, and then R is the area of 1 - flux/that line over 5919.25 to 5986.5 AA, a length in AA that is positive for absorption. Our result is -2.9 AA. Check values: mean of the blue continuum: 214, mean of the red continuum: 227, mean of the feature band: 230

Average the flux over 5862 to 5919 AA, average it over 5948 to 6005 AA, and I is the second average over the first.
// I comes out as 1.06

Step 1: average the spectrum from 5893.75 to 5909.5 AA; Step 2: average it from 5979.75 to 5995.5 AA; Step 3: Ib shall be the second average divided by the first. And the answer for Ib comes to 1.14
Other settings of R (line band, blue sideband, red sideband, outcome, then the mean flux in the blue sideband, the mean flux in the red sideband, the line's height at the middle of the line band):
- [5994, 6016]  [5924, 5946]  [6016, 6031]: 0.2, 231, 224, 226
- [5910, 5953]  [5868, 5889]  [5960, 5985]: -1.2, 218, 230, 225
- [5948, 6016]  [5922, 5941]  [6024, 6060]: 1.4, 232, 230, 231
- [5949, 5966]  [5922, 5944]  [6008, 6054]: 0.4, 231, 228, 230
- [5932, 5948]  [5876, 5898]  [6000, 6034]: -1.2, 205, 224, 213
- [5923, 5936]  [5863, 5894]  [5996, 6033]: -0.9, 214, 224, 218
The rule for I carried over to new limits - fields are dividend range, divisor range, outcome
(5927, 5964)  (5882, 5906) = 1.15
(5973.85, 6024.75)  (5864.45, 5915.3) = 1.07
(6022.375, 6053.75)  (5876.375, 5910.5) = 1.12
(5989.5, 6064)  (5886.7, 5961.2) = 1.03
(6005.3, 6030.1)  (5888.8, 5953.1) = 1.01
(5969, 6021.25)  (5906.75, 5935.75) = 0.98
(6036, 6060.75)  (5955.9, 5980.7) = 1.01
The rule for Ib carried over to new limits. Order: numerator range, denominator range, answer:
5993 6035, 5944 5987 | 0.99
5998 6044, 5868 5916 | 1.07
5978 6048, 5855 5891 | 1.05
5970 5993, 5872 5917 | 1.09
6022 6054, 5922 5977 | 1.01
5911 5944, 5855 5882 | 1.05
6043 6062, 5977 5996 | 1.00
